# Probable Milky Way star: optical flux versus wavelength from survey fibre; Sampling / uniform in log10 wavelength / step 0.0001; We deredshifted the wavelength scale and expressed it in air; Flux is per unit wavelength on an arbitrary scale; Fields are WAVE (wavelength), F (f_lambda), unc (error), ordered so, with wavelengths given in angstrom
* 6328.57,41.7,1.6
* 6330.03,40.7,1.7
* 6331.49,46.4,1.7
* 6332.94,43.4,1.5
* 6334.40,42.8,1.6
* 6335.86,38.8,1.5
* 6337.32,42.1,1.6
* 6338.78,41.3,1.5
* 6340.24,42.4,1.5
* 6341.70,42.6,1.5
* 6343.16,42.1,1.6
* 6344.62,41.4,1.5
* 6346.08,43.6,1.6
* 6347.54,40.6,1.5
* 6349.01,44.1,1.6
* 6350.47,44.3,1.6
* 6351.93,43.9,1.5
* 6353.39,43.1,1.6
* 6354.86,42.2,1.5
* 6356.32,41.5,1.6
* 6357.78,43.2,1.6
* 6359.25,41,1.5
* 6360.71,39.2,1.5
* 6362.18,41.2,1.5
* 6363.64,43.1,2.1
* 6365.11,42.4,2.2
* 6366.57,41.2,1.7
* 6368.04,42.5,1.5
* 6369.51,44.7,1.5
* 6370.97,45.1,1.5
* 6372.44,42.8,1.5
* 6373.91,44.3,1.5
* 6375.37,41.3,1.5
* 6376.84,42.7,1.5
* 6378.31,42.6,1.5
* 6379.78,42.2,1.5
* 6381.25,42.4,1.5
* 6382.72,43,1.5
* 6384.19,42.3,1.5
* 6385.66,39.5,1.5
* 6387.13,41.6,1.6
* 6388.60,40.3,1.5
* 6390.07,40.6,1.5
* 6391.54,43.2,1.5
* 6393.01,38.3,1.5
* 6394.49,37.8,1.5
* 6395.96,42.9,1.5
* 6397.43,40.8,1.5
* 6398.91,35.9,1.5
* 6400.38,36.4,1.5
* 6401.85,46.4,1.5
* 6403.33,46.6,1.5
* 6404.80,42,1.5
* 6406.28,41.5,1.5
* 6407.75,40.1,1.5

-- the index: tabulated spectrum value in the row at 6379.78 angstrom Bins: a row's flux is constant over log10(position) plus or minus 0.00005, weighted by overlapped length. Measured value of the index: 42.2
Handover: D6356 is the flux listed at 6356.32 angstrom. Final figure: 41.5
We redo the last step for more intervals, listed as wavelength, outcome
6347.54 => 40.6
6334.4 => 42.8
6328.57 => 41.7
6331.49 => 46.4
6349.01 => 44.1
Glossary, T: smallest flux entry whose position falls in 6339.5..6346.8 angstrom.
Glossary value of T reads 41.4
